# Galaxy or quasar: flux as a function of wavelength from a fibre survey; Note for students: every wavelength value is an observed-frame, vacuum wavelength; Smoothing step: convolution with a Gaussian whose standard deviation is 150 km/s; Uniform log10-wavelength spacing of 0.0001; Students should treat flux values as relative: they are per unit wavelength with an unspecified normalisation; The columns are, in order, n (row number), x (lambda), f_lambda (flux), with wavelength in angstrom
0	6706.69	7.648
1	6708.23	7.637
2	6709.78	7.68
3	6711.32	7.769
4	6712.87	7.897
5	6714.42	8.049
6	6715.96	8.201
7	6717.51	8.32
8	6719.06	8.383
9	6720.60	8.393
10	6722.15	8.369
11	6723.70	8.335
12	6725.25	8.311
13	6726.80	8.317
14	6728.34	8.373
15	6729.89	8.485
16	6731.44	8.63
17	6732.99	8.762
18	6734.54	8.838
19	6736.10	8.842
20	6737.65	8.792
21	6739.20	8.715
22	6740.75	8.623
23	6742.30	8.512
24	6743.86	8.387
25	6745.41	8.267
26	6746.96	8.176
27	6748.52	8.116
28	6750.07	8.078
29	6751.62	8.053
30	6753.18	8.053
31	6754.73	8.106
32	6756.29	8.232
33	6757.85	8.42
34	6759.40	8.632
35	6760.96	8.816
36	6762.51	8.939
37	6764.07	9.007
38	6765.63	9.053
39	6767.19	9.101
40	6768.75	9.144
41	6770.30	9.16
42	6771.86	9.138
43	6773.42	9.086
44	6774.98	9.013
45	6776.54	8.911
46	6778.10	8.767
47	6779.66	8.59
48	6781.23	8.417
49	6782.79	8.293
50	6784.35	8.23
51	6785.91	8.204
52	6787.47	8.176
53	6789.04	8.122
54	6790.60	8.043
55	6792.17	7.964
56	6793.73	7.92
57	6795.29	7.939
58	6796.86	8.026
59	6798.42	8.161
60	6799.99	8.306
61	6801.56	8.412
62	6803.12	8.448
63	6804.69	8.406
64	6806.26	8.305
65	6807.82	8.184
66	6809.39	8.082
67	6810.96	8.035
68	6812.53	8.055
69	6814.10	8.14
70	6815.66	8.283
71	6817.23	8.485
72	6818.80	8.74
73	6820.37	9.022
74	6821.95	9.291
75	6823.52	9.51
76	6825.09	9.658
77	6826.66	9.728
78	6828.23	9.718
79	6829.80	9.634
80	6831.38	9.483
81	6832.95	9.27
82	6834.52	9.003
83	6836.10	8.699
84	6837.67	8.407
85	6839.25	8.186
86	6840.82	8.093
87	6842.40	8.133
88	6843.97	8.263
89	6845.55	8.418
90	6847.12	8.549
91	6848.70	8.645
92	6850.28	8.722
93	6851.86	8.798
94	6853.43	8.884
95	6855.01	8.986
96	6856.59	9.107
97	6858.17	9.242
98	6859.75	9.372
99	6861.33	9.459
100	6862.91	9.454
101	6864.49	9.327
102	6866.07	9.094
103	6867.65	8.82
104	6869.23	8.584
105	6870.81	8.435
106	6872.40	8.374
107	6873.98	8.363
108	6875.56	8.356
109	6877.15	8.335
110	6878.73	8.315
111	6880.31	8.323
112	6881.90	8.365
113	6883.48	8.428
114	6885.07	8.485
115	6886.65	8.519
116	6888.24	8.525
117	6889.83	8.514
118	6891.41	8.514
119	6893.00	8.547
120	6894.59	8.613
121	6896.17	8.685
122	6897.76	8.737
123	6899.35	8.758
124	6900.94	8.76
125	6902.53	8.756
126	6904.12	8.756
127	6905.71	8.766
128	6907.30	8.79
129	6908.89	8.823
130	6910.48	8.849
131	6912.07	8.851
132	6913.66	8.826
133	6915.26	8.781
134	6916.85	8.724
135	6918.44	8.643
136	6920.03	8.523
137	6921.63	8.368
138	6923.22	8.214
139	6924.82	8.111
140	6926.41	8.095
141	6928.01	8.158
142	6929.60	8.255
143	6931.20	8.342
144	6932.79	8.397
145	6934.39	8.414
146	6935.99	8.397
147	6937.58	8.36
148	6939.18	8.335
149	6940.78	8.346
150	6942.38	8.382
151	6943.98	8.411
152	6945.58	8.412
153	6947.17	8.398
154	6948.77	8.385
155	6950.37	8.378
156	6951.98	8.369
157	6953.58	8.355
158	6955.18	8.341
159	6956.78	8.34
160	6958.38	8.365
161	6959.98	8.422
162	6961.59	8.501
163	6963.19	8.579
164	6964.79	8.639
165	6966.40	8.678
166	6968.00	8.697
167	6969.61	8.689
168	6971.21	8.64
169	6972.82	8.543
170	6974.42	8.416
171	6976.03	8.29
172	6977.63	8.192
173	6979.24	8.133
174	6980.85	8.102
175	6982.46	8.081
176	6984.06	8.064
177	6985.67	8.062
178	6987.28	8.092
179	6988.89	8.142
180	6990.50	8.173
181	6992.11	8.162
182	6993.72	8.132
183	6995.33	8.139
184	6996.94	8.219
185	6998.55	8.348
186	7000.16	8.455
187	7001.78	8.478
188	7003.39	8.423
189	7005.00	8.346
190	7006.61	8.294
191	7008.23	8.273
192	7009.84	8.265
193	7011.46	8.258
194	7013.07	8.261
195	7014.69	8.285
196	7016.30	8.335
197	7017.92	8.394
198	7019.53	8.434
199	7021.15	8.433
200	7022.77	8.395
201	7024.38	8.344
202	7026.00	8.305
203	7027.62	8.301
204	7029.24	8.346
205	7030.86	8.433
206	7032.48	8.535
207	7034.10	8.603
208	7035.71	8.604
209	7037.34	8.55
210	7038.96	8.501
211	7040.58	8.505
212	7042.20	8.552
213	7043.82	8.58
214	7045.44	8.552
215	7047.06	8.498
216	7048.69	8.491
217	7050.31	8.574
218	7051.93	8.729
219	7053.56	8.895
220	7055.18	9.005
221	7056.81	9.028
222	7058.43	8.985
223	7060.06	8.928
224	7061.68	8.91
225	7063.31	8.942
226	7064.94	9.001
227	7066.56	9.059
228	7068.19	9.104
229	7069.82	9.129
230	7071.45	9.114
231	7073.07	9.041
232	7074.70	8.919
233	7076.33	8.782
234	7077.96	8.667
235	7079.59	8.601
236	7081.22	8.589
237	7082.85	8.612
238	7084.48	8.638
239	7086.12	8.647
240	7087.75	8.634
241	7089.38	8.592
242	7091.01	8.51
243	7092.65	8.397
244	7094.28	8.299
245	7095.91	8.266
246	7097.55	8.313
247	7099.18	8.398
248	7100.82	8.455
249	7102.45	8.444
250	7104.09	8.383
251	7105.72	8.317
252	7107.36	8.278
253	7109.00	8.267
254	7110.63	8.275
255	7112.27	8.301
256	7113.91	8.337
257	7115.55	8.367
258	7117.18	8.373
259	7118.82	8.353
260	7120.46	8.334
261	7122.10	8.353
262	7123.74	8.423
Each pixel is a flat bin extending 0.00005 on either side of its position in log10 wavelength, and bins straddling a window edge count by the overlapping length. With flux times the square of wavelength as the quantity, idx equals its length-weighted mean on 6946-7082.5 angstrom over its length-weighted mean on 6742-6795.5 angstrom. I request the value 1.08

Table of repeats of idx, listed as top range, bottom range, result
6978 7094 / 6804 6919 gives 1.03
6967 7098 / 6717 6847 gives 1.07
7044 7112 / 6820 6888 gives 1.05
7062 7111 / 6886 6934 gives 1.06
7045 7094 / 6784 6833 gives 1.11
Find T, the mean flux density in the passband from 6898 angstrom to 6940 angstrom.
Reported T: 8.54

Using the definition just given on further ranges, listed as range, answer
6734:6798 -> 8.51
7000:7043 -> 8.4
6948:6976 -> 8.48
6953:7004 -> 8.34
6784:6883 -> 8.62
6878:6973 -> 8.51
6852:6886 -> 8.77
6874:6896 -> 8.45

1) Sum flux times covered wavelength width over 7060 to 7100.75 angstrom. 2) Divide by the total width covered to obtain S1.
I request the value 8.71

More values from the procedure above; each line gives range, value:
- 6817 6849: 8.91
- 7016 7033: 8.38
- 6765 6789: 8.73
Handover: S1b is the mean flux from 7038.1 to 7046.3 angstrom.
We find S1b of 8.55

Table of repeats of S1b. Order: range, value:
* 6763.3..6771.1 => 9.1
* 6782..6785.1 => 8.27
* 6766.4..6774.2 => 9.13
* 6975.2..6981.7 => 8.17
